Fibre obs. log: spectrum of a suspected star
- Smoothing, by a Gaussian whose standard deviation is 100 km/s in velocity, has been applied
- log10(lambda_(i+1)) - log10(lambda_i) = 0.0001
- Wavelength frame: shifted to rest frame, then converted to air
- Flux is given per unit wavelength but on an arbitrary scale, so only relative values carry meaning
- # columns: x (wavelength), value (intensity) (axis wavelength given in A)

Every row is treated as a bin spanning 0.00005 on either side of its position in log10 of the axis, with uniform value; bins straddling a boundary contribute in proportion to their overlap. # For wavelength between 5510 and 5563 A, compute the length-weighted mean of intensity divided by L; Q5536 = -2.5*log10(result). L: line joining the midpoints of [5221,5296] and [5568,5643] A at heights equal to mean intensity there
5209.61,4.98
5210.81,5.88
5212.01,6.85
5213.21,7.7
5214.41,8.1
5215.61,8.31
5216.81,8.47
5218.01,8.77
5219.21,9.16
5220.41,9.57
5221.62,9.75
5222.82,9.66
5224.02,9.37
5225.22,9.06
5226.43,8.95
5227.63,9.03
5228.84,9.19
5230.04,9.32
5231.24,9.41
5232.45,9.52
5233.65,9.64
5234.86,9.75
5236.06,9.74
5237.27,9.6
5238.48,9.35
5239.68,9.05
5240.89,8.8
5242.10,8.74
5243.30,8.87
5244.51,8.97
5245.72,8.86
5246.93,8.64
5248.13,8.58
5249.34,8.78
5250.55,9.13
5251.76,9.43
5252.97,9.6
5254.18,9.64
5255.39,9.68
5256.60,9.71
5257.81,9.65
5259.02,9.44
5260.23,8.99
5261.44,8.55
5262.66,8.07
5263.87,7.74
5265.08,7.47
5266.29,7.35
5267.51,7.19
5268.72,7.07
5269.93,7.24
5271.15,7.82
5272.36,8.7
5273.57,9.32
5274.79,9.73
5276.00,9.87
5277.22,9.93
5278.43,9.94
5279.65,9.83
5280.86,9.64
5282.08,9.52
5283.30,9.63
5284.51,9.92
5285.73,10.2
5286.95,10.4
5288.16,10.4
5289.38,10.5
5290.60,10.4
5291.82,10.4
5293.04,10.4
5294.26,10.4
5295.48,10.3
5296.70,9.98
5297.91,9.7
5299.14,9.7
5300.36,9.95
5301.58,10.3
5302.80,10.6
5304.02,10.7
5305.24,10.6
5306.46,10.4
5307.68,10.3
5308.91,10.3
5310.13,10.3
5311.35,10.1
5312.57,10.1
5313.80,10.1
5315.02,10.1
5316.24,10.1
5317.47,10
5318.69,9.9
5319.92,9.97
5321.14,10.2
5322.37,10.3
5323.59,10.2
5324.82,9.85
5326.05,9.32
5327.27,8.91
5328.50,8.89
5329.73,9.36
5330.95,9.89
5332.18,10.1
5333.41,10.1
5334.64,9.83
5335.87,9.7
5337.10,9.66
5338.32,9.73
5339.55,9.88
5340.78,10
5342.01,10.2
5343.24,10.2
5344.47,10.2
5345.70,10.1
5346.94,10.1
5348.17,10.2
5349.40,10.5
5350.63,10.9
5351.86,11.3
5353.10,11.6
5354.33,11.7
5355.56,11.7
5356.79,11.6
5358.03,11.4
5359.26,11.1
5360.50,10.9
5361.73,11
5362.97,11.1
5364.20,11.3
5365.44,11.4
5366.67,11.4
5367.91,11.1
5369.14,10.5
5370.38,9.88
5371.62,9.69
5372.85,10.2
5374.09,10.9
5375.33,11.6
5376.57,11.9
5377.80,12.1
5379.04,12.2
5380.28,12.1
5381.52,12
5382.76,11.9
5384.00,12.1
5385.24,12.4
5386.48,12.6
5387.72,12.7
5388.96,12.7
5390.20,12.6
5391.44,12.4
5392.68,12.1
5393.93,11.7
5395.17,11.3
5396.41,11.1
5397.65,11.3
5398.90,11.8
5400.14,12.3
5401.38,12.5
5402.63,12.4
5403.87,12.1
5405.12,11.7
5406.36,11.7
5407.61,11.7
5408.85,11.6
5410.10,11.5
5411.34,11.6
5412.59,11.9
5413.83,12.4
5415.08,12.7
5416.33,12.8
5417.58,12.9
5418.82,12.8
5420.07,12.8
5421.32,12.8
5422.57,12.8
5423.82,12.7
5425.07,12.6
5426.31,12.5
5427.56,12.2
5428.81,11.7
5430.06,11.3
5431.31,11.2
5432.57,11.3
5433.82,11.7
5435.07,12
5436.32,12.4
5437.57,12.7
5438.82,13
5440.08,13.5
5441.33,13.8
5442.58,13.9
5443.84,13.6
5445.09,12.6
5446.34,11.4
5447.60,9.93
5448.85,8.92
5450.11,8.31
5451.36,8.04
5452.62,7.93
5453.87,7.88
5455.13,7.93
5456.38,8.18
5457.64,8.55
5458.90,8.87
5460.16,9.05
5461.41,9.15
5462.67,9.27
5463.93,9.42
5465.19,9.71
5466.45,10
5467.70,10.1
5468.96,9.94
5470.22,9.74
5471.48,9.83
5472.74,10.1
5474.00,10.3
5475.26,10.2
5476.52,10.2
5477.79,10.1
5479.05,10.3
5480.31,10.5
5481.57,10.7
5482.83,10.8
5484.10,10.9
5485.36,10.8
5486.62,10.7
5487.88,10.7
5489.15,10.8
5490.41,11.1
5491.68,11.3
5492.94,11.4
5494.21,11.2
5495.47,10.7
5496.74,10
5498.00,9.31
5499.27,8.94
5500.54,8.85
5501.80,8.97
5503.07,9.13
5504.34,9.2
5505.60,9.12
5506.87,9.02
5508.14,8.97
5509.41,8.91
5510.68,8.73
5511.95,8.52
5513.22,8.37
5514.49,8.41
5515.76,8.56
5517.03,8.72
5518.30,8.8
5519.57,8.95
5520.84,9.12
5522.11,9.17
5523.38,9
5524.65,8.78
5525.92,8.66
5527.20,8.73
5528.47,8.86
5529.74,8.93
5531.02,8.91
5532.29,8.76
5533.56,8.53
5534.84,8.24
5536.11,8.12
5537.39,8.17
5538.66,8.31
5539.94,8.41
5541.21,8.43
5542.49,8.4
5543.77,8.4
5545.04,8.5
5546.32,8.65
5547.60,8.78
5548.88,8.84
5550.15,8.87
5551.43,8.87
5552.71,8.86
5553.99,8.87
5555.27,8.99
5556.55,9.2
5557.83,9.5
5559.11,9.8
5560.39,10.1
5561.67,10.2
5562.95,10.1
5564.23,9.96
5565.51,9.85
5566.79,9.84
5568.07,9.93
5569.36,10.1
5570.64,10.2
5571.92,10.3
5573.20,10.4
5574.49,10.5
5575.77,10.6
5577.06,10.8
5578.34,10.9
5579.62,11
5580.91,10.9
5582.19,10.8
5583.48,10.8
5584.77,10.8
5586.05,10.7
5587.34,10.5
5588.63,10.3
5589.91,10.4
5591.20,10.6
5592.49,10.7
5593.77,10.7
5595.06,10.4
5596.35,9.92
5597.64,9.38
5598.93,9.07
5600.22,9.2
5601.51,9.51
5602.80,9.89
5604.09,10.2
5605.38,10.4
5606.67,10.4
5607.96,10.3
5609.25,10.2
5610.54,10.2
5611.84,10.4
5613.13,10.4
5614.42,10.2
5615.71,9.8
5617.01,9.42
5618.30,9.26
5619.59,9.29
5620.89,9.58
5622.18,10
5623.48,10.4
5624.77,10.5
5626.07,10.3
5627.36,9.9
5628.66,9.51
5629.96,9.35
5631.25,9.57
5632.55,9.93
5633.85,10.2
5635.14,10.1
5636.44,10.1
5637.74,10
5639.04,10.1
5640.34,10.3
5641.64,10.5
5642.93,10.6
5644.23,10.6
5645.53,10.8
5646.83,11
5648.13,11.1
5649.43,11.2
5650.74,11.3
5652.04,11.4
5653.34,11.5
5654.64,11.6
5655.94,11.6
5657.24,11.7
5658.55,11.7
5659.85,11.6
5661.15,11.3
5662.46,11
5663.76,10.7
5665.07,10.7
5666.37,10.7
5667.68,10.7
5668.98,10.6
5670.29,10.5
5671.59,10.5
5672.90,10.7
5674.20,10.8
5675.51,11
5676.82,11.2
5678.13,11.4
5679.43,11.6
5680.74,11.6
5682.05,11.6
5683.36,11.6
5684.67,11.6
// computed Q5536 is 0.14 mag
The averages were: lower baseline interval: 9.25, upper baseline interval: 10.2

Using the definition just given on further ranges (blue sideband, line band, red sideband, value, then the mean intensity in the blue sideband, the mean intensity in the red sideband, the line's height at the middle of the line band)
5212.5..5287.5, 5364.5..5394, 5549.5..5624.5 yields -0.23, 9.05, 10.1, 9.43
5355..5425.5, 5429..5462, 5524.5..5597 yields 0.04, 11.8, 9.6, 11.1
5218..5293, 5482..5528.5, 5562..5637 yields 0.04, 9.21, 10.2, 9.9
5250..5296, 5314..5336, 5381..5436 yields 0.06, 9.29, 12.1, 10.4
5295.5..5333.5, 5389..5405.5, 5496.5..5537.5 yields -0.25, 10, 8.83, 9.53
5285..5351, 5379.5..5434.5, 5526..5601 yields -0.22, 10.1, 9.6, 9.91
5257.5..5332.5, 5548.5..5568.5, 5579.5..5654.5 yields 0.07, 9.62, 10.3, 10.2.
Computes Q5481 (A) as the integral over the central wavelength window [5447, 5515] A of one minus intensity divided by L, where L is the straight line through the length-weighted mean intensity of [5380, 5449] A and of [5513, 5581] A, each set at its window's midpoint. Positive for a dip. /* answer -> 6.9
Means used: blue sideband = 12.2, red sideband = 9.24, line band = 9.59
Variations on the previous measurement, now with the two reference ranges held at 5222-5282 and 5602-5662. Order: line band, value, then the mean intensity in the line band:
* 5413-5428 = -4.7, 12.7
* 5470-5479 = -0.2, 10.1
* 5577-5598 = -0.6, 10.6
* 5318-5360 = -4.1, 10.3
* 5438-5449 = -3.1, 12.4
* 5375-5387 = -3.3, 12.1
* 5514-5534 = 2.4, 8.82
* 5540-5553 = 1.9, 8.64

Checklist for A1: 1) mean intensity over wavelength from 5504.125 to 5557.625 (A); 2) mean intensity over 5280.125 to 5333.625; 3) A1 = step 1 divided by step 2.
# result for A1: 0.87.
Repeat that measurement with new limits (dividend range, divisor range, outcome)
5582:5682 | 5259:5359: 1.06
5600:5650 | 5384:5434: 0.84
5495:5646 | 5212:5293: 1.05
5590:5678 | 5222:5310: 1.11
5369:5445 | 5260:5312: 1.27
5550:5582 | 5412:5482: 0.91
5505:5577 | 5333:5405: 0.81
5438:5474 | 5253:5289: 1.11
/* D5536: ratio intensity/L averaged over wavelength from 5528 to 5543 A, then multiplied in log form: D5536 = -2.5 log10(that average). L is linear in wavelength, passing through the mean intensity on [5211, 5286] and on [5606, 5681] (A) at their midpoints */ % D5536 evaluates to 0.19 mag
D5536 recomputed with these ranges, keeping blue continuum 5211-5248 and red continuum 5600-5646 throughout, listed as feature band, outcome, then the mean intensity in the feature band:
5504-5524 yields 0.105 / 8.84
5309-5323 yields -0.103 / 10.1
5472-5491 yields -0.095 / 10.5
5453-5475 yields 0.036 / 9.3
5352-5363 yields -0.214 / 11.3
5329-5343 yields -0.068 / 9.86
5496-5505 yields 0.056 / 9.22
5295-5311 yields -0.120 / 10.2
